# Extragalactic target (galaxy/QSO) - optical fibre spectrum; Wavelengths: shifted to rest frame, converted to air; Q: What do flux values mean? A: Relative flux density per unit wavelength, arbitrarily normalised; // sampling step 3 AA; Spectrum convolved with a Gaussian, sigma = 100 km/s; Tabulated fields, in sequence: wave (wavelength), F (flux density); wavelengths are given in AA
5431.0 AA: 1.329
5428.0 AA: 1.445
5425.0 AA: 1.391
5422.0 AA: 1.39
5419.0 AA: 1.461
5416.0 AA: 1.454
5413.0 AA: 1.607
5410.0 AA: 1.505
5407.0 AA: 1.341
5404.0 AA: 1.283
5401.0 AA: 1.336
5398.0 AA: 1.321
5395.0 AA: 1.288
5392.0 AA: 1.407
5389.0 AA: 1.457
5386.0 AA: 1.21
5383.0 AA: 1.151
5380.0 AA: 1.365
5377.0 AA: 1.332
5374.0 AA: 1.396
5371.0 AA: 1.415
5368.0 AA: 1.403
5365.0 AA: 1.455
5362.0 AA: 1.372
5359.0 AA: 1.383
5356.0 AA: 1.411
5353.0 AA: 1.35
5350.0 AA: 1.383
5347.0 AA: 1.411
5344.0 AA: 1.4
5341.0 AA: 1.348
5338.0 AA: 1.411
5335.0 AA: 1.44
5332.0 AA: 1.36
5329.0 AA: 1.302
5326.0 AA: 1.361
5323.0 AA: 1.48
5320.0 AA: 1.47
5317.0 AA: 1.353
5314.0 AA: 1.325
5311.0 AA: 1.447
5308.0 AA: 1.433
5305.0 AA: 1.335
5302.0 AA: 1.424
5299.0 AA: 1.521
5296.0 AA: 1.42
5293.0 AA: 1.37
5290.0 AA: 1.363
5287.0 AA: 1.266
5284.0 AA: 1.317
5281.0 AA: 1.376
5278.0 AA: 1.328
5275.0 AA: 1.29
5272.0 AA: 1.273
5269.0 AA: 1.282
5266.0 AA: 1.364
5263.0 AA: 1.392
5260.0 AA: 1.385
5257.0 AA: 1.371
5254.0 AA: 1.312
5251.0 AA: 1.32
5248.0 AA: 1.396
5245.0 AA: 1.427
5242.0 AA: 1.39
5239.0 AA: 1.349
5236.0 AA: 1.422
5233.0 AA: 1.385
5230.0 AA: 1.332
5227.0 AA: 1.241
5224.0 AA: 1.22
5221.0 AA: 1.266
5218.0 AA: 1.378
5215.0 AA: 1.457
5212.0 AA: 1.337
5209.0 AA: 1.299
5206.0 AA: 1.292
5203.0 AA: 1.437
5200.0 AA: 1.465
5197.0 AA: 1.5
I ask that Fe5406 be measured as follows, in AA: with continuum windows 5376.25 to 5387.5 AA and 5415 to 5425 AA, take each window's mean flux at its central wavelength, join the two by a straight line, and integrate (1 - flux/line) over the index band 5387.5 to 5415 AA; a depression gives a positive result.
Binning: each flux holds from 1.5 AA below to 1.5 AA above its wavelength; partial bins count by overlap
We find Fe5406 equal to -1.0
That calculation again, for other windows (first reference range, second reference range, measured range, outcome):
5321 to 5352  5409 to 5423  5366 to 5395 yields 1.9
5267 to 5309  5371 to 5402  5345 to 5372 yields -1.2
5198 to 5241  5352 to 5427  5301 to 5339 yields -0.7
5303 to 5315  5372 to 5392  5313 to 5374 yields -1.5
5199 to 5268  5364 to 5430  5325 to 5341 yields 0.0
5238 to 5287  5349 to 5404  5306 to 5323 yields -0.8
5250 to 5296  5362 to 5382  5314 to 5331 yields -0.3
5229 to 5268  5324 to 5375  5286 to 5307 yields -0.1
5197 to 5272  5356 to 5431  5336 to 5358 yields -0.2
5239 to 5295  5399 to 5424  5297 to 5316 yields -0.6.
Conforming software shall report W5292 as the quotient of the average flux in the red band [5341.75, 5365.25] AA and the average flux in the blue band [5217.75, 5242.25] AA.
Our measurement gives 1.0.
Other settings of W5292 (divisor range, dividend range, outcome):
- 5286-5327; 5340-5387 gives 0.97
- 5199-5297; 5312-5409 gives 1.01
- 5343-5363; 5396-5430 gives 1.02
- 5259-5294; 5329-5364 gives 1.04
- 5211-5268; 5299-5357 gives 1.03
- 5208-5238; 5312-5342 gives 1.04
